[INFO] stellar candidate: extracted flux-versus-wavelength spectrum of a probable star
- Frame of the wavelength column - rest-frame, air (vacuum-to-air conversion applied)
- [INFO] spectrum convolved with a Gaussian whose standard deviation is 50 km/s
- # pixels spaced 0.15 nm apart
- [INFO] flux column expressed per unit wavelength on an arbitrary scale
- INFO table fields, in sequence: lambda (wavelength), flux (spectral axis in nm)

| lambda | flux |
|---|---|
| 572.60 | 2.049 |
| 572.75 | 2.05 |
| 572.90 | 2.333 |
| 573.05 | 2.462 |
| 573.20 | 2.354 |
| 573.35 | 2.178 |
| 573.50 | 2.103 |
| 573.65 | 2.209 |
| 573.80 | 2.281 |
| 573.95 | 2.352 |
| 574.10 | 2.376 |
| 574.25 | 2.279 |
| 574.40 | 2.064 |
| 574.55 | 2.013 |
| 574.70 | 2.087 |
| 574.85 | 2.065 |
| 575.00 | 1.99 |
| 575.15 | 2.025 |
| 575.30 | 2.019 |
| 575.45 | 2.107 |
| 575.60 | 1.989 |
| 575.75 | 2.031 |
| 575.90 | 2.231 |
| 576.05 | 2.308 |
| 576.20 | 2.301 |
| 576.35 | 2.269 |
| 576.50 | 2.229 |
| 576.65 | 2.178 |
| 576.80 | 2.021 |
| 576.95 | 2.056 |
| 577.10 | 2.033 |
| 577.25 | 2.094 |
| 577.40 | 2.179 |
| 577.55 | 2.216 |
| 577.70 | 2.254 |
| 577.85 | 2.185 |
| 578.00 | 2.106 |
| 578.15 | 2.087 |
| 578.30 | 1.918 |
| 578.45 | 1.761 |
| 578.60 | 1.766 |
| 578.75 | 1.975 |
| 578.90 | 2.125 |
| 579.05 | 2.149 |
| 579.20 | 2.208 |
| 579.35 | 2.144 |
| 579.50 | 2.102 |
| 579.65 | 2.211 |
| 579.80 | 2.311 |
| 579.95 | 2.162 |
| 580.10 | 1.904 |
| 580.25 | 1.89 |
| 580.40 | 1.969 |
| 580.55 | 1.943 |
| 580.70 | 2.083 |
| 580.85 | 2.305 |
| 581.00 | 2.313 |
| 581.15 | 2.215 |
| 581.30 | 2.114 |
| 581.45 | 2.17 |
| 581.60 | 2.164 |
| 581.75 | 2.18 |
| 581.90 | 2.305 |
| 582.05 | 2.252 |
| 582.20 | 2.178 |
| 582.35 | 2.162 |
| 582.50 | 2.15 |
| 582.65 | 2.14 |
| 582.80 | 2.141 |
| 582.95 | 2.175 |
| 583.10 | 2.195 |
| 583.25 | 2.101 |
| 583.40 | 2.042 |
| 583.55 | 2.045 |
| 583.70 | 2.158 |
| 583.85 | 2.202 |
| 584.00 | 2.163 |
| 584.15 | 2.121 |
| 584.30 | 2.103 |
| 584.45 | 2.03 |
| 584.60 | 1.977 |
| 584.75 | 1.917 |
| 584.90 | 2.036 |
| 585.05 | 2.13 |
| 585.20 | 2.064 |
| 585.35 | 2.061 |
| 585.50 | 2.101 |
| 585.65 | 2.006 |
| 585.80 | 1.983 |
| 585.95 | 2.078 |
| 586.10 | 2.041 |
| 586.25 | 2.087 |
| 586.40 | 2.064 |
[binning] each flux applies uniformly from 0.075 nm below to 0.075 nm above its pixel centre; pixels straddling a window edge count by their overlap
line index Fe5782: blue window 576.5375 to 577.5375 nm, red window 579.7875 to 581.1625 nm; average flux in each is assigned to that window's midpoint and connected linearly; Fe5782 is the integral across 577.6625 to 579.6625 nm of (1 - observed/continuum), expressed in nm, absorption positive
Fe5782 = 0.04 nm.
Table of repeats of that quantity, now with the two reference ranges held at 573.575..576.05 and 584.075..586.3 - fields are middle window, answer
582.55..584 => -0.049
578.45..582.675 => -0.068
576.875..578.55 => 0.029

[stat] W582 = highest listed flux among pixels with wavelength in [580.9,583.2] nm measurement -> 2.313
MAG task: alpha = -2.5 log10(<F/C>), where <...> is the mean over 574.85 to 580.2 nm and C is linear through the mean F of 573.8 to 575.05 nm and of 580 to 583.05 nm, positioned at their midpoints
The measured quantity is 0.03 mag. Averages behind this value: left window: 2.16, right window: 2.14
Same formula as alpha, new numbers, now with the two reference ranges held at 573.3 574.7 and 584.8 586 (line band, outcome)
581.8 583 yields -0.048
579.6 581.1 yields 0.005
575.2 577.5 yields 0.017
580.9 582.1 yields -0.056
